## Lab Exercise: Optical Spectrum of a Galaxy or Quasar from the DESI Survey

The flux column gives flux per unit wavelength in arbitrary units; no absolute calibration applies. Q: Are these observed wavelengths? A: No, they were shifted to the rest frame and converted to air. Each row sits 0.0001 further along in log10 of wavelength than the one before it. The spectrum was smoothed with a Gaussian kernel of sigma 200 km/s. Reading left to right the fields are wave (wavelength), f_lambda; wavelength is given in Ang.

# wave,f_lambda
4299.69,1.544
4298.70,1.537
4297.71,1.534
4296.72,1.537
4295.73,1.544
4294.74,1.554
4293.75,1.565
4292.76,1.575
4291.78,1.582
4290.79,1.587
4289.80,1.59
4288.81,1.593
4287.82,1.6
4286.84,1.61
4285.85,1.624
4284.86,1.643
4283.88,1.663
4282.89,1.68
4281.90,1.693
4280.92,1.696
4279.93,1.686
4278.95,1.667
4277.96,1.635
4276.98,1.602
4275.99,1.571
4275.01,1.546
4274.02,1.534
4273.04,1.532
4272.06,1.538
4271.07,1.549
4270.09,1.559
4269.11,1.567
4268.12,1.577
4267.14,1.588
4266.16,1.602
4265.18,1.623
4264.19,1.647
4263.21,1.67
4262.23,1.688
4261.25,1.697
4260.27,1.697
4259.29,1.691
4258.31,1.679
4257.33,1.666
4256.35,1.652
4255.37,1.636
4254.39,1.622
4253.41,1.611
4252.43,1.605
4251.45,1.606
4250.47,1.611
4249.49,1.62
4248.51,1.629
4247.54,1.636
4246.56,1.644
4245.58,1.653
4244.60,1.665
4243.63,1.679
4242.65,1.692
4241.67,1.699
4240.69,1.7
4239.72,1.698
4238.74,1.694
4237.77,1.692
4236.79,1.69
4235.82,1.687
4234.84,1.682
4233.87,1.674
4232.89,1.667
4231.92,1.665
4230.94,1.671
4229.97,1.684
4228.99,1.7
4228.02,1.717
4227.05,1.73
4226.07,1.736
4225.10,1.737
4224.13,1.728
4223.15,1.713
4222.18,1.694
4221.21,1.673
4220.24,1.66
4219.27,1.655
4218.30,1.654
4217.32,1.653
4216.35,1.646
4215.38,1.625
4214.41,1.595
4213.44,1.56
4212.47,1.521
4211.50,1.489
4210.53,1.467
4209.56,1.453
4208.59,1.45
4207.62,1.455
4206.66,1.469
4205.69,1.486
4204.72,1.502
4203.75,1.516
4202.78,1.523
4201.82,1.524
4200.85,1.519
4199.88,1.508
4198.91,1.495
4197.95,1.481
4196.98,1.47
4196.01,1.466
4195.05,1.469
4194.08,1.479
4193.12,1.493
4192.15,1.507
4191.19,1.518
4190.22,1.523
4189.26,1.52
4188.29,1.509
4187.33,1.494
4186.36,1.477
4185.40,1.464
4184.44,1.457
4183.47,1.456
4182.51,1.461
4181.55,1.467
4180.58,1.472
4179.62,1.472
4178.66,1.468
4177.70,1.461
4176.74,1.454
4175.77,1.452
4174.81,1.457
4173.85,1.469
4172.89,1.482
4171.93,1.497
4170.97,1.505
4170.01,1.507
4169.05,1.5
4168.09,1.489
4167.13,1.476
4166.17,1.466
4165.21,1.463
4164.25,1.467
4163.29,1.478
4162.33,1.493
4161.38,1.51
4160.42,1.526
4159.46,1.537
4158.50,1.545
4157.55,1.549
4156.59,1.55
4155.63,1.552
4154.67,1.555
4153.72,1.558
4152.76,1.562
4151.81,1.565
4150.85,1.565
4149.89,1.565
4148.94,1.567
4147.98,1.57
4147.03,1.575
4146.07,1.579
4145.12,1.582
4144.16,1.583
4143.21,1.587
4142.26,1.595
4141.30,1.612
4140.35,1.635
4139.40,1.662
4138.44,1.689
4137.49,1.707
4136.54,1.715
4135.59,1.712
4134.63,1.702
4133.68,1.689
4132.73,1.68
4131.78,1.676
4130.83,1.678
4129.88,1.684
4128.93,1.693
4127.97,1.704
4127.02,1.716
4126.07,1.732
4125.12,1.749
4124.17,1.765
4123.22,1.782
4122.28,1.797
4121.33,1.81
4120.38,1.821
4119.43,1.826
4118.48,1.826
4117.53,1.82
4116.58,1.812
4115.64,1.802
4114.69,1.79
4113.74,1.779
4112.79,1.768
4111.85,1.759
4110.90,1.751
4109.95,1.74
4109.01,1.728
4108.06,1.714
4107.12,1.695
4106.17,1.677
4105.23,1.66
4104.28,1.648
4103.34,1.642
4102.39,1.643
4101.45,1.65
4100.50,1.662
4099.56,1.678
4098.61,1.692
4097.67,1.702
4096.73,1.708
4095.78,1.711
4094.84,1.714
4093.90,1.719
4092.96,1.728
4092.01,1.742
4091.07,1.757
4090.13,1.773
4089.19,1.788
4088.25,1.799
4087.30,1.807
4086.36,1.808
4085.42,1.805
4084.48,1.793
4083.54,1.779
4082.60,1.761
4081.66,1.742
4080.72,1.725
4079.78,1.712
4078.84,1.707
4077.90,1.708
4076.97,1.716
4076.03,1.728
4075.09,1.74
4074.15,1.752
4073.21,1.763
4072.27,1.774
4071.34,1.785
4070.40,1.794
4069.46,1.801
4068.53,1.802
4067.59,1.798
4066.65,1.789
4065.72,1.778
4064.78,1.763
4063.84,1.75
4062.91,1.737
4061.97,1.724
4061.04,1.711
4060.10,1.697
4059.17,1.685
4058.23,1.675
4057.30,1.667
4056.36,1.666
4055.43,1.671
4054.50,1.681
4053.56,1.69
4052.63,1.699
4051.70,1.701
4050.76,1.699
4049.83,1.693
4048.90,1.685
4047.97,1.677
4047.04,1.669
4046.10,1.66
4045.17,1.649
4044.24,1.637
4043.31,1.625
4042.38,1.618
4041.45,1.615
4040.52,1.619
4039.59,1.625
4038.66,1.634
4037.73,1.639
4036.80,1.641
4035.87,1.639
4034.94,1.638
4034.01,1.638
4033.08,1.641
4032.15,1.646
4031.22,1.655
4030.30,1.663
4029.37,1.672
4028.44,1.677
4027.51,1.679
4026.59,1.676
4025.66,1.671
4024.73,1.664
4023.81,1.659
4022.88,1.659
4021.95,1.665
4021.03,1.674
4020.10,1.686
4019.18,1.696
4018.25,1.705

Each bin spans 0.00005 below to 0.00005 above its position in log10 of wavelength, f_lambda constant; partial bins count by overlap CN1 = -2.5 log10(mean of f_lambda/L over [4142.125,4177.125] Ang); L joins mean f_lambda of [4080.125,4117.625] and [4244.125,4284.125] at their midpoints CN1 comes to 0.116 mag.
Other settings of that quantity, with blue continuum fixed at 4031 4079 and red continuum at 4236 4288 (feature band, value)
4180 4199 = 0.12 mag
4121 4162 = 0.02 mag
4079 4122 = -0.04 mag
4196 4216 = 0.10 mag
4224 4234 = -0.03 mag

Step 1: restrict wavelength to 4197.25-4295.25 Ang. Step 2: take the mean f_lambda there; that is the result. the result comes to 1.62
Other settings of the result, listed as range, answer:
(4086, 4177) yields 1.65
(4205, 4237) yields 1.63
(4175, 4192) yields 1.48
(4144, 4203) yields 1.51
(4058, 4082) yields 1.75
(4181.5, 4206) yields 1.49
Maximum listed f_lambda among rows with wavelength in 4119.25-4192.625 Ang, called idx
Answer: 1.826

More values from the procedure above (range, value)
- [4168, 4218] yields 1.653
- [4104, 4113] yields 1.768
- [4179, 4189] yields 1.509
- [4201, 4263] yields 1.737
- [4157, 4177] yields 1.549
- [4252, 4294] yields 1.697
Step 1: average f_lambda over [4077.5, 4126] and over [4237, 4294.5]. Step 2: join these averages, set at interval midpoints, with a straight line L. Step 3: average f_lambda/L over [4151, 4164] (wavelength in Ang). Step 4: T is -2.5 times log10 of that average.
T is 0.11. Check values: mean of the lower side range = 1.74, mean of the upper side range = 1.63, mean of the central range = 1.54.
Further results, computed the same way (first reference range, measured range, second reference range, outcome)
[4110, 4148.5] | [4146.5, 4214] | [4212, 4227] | 0.12 mag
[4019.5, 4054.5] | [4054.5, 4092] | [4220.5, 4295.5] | -0.06 mag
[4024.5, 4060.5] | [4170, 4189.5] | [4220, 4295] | 0.12 mag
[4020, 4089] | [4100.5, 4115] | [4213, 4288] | -0.01 mag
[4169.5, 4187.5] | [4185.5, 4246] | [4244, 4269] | -0.03 mag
